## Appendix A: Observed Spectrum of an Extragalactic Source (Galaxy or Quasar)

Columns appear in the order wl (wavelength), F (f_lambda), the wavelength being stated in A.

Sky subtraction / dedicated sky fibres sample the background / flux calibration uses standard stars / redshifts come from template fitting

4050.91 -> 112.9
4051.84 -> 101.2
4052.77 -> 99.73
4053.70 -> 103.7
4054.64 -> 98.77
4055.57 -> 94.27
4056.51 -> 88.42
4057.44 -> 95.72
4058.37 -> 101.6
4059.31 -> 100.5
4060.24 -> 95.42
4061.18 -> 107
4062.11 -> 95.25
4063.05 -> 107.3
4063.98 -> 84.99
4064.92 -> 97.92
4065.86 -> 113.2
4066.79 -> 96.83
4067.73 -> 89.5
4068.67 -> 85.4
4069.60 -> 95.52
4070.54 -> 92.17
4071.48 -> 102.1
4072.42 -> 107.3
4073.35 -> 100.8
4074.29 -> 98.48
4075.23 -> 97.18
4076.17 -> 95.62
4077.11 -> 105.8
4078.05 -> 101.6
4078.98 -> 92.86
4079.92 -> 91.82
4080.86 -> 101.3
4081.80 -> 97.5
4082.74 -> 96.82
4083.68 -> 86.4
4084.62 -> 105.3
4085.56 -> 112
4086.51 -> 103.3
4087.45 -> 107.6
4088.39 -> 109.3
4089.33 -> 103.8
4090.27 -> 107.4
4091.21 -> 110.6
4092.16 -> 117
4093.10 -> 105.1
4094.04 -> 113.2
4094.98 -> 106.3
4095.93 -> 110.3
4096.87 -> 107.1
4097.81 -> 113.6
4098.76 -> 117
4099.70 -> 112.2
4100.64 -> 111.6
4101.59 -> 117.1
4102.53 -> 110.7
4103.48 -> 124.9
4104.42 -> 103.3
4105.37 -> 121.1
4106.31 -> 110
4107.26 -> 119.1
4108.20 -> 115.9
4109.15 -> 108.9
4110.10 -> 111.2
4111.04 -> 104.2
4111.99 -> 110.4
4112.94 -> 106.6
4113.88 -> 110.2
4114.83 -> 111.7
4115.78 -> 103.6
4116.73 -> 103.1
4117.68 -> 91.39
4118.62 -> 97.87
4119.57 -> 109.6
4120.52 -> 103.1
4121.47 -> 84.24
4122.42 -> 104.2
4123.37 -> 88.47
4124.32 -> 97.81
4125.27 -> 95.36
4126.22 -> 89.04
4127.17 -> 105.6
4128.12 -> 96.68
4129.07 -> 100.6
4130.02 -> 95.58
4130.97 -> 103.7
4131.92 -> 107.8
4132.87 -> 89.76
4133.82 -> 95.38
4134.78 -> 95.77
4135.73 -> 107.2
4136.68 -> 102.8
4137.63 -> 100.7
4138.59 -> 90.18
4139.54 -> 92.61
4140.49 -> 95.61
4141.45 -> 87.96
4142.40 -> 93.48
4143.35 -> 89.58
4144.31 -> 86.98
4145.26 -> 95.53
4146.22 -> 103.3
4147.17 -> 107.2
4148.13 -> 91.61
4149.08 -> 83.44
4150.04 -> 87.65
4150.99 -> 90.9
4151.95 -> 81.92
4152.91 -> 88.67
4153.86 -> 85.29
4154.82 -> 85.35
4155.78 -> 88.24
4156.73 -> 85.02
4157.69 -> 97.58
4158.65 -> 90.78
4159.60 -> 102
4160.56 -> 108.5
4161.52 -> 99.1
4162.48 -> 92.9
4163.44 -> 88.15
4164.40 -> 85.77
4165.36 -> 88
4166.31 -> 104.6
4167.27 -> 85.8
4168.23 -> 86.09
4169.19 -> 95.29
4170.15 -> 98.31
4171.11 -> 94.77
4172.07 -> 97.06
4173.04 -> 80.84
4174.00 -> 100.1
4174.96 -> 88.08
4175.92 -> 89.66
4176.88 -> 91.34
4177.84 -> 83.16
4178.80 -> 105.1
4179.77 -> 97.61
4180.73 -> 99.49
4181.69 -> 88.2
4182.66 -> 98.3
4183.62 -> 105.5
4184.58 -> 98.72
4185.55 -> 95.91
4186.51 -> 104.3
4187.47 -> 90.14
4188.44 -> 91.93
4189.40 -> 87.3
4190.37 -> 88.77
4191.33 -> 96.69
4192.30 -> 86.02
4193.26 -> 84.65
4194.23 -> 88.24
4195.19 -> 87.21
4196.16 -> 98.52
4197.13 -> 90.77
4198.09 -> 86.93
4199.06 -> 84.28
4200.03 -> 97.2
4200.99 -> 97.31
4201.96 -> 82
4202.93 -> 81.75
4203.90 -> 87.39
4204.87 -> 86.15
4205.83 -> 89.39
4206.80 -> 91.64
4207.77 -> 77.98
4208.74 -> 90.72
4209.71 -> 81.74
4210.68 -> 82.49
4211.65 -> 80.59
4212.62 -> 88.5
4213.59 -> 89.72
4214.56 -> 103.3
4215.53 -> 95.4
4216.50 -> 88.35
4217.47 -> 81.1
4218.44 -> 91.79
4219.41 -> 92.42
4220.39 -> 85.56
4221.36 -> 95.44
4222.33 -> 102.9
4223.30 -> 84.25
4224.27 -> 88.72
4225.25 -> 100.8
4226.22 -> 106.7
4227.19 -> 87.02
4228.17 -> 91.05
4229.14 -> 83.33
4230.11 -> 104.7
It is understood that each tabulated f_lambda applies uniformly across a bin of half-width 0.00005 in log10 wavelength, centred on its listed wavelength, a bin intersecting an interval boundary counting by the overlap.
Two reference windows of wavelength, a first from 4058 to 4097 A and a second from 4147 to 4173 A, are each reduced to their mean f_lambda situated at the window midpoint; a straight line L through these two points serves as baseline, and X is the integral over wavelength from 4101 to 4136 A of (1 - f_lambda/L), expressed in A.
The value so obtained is -2.69 A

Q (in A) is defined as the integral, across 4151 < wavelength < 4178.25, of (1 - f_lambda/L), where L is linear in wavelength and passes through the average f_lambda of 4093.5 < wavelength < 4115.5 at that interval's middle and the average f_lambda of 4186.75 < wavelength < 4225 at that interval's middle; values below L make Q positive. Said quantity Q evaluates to 1.9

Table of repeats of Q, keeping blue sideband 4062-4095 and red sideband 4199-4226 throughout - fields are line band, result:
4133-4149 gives 0.0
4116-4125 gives 0.0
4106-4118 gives -1.3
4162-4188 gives -0.3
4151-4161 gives 0.3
